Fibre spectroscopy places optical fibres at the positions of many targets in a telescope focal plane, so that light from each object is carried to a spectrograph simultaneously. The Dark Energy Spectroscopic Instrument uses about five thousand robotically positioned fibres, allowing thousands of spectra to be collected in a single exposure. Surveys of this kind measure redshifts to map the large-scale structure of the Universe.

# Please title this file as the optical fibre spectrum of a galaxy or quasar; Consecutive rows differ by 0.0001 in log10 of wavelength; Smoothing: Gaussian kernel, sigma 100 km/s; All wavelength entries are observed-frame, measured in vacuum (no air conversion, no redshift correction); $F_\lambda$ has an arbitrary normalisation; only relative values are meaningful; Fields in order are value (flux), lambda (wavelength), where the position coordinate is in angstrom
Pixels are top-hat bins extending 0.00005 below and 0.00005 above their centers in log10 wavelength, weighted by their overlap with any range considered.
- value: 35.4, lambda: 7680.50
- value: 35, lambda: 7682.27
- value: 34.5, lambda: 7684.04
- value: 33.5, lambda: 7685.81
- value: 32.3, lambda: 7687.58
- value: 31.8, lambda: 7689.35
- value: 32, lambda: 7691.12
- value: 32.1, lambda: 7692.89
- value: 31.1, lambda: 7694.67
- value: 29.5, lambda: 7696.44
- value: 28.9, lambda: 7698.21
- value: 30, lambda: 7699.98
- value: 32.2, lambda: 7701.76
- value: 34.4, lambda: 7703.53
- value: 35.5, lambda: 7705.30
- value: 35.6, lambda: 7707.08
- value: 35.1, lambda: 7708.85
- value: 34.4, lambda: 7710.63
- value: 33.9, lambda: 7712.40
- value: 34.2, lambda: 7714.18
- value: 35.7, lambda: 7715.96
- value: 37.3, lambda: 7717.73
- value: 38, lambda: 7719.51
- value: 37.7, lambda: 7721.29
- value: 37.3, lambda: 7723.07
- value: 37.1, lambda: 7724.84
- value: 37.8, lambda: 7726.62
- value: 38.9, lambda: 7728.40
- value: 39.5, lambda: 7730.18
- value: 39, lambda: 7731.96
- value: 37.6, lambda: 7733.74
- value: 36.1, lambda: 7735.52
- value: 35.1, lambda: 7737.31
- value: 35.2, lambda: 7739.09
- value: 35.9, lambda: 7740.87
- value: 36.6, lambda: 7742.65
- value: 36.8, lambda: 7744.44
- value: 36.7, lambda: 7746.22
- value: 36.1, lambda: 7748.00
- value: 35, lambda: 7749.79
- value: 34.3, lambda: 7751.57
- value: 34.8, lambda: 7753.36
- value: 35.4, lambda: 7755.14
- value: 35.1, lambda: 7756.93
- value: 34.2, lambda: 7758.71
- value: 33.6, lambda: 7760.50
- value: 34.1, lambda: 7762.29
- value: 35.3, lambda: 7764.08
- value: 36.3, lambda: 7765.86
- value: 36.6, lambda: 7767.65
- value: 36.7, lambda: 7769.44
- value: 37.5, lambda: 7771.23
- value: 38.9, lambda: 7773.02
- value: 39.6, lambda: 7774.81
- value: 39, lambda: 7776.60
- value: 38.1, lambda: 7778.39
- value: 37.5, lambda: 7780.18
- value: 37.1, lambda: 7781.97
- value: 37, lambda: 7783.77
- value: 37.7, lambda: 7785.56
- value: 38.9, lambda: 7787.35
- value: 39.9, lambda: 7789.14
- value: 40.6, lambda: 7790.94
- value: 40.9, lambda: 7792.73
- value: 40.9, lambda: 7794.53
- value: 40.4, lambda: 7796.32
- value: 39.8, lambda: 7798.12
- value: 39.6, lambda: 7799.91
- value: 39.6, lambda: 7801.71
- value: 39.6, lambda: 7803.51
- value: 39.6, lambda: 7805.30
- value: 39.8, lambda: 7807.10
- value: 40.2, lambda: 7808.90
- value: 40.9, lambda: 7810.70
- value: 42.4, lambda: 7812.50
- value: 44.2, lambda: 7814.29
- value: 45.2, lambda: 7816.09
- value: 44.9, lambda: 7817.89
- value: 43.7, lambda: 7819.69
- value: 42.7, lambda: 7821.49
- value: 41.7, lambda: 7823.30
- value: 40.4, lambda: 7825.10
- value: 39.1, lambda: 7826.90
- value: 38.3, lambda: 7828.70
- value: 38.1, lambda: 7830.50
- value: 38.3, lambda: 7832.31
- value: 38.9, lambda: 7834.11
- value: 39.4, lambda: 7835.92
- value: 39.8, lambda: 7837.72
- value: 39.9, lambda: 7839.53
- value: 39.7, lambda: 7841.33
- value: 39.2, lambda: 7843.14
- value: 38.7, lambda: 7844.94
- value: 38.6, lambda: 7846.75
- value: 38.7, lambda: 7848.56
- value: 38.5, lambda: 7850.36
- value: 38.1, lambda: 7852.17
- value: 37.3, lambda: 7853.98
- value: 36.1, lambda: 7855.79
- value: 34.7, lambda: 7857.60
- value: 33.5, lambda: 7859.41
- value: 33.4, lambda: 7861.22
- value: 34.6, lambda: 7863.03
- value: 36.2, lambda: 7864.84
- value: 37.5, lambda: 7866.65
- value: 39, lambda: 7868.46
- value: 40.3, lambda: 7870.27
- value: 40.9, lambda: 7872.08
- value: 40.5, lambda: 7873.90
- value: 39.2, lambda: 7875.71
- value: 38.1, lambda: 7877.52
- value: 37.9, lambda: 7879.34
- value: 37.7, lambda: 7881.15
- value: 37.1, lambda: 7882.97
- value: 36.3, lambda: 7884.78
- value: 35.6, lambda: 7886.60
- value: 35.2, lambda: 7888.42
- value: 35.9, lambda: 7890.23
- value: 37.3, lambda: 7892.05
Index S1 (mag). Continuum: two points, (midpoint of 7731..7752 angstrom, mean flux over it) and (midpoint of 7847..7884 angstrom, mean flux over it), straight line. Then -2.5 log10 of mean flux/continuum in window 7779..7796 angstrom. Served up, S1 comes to -0.07 mag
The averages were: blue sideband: 36.3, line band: 39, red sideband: 37.5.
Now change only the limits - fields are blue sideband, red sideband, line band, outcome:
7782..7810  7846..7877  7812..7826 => -0.12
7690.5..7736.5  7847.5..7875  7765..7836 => -0.10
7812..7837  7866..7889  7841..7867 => 0.07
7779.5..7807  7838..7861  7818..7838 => -0.05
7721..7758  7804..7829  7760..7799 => 0.03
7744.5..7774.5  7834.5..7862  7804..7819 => -0.14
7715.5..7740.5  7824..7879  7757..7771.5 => 0.06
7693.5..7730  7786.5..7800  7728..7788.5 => 0.03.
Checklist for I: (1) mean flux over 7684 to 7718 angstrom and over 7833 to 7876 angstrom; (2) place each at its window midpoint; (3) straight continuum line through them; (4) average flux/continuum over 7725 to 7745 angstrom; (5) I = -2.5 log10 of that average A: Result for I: -0.09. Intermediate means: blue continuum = 33.1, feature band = 37.1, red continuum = 38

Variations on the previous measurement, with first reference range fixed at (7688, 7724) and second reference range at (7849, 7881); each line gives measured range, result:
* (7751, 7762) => 0.014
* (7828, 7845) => -0.065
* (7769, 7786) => -0.074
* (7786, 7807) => -0.116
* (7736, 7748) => -0.043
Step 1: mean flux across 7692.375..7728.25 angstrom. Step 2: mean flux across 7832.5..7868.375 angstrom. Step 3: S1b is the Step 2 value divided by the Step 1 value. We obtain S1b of 1.09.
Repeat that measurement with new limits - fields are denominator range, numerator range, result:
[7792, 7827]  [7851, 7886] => 0.90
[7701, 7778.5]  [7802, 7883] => 1.08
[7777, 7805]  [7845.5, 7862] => 0.93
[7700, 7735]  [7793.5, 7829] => 1.14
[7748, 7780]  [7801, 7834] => 1.13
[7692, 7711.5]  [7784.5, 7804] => 1.22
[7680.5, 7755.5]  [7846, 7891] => 1.06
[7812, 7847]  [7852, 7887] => 0.91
